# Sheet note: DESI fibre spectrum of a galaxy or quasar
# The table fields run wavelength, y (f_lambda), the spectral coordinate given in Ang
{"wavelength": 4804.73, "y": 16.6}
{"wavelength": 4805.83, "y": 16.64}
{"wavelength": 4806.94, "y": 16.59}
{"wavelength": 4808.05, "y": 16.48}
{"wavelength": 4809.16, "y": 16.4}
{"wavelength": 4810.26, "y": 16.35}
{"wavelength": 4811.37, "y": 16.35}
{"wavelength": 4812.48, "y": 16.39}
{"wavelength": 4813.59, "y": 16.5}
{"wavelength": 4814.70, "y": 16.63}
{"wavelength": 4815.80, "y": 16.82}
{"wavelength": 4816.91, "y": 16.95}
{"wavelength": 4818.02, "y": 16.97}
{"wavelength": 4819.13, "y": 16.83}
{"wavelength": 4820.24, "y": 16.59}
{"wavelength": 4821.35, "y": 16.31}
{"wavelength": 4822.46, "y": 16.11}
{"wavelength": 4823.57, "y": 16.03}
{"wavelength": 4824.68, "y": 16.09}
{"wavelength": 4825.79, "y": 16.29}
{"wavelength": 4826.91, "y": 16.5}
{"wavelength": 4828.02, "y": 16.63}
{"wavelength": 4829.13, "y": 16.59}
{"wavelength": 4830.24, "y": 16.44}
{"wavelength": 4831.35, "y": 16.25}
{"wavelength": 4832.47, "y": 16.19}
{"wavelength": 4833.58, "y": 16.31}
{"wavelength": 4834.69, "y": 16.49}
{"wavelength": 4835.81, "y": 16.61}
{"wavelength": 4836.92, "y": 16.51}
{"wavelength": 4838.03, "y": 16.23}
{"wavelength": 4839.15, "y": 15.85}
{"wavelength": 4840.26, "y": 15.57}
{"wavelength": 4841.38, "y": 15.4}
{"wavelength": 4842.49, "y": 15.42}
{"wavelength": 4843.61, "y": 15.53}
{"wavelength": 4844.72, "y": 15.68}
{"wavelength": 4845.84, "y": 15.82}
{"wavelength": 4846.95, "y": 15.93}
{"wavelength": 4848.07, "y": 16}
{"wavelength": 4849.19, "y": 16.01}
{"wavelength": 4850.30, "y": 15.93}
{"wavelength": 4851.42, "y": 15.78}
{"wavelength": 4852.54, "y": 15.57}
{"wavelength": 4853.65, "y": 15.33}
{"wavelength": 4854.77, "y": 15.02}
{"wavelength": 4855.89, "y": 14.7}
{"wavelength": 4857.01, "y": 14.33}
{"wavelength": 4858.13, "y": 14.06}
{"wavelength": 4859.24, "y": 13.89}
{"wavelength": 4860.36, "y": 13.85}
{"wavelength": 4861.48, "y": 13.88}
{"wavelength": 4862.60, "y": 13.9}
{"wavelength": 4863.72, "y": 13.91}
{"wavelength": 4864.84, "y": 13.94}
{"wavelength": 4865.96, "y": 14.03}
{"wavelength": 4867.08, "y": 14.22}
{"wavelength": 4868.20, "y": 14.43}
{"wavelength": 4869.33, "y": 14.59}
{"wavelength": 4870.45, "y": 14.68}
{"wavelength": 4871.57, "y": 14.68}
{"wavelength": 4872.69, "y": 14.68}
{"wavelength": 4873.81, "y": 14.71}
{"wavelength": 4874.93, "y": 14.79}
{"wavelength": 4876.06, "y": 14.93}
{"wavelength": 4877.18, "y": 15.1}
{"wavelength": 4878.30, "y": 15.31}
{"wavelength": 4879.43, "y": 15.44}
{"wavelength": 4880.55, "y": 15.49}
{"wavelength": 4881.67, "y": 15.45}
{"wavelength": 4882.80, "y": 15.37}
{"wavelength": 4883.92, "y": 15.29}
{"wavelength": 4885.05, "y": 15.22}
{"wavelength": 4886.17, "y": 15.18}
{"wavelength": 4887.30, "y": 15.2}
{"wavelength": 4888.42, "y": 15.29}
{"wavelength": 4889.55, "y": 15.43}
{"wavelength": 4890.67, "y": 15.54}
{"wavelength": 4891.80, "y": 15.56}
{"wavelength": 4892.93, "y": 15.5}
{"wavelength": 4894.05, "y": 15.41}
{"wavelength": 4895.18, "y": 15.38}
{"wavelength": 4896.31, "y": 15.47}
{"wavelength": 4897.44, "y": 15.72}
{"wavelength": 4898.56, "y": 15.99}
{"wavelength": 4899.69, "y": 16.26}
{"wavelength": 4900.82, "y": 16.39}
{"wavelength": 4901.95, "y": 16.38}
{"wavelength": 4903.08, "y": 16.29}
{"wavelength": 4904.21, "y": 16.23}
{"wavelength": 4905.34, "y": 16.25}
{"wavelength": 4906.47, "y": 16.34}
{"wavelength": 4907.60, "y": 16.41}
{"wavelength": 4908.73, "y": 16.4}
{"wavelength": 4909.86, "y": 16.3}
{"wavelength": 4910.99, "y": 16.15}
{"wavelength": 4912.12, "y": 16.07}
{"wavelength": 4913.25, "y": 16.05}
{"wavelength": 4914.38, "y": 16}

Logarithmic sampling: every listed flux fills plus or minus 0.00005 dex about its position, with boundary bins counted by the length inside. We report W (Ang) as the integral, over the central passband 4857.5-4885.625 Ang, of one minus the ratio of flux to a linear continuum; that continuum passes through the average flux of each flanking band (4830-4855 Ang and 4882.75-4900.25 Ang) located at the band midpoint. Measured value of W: 1.8 Ang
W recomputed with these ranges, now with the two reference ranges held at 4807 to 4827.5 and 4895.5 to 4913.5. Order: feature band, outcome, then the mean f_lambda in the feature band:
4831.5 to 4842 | 0.2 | 16.1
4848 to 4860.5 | 1.0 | 15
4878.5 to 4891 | 0.7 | 15.4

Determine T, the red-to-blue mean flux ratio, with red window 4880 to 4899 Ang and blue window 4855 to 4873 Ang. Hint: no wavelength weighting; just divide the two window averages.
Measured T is 1.1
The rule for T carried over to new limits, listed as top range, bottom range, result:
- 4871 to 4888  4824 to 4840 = 0.93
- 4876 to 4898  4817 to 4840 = 0.94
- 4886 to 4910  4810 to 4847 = 0.97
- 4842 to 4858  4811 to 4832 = 0.94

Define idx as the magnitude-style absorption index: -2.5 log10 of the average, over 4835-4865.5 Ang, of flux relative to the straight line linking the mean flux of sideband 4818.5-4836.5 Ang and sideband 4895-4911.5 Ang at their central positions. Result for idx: 0.08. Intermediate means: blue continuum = 16.4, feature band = 15.2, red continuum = 16.1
